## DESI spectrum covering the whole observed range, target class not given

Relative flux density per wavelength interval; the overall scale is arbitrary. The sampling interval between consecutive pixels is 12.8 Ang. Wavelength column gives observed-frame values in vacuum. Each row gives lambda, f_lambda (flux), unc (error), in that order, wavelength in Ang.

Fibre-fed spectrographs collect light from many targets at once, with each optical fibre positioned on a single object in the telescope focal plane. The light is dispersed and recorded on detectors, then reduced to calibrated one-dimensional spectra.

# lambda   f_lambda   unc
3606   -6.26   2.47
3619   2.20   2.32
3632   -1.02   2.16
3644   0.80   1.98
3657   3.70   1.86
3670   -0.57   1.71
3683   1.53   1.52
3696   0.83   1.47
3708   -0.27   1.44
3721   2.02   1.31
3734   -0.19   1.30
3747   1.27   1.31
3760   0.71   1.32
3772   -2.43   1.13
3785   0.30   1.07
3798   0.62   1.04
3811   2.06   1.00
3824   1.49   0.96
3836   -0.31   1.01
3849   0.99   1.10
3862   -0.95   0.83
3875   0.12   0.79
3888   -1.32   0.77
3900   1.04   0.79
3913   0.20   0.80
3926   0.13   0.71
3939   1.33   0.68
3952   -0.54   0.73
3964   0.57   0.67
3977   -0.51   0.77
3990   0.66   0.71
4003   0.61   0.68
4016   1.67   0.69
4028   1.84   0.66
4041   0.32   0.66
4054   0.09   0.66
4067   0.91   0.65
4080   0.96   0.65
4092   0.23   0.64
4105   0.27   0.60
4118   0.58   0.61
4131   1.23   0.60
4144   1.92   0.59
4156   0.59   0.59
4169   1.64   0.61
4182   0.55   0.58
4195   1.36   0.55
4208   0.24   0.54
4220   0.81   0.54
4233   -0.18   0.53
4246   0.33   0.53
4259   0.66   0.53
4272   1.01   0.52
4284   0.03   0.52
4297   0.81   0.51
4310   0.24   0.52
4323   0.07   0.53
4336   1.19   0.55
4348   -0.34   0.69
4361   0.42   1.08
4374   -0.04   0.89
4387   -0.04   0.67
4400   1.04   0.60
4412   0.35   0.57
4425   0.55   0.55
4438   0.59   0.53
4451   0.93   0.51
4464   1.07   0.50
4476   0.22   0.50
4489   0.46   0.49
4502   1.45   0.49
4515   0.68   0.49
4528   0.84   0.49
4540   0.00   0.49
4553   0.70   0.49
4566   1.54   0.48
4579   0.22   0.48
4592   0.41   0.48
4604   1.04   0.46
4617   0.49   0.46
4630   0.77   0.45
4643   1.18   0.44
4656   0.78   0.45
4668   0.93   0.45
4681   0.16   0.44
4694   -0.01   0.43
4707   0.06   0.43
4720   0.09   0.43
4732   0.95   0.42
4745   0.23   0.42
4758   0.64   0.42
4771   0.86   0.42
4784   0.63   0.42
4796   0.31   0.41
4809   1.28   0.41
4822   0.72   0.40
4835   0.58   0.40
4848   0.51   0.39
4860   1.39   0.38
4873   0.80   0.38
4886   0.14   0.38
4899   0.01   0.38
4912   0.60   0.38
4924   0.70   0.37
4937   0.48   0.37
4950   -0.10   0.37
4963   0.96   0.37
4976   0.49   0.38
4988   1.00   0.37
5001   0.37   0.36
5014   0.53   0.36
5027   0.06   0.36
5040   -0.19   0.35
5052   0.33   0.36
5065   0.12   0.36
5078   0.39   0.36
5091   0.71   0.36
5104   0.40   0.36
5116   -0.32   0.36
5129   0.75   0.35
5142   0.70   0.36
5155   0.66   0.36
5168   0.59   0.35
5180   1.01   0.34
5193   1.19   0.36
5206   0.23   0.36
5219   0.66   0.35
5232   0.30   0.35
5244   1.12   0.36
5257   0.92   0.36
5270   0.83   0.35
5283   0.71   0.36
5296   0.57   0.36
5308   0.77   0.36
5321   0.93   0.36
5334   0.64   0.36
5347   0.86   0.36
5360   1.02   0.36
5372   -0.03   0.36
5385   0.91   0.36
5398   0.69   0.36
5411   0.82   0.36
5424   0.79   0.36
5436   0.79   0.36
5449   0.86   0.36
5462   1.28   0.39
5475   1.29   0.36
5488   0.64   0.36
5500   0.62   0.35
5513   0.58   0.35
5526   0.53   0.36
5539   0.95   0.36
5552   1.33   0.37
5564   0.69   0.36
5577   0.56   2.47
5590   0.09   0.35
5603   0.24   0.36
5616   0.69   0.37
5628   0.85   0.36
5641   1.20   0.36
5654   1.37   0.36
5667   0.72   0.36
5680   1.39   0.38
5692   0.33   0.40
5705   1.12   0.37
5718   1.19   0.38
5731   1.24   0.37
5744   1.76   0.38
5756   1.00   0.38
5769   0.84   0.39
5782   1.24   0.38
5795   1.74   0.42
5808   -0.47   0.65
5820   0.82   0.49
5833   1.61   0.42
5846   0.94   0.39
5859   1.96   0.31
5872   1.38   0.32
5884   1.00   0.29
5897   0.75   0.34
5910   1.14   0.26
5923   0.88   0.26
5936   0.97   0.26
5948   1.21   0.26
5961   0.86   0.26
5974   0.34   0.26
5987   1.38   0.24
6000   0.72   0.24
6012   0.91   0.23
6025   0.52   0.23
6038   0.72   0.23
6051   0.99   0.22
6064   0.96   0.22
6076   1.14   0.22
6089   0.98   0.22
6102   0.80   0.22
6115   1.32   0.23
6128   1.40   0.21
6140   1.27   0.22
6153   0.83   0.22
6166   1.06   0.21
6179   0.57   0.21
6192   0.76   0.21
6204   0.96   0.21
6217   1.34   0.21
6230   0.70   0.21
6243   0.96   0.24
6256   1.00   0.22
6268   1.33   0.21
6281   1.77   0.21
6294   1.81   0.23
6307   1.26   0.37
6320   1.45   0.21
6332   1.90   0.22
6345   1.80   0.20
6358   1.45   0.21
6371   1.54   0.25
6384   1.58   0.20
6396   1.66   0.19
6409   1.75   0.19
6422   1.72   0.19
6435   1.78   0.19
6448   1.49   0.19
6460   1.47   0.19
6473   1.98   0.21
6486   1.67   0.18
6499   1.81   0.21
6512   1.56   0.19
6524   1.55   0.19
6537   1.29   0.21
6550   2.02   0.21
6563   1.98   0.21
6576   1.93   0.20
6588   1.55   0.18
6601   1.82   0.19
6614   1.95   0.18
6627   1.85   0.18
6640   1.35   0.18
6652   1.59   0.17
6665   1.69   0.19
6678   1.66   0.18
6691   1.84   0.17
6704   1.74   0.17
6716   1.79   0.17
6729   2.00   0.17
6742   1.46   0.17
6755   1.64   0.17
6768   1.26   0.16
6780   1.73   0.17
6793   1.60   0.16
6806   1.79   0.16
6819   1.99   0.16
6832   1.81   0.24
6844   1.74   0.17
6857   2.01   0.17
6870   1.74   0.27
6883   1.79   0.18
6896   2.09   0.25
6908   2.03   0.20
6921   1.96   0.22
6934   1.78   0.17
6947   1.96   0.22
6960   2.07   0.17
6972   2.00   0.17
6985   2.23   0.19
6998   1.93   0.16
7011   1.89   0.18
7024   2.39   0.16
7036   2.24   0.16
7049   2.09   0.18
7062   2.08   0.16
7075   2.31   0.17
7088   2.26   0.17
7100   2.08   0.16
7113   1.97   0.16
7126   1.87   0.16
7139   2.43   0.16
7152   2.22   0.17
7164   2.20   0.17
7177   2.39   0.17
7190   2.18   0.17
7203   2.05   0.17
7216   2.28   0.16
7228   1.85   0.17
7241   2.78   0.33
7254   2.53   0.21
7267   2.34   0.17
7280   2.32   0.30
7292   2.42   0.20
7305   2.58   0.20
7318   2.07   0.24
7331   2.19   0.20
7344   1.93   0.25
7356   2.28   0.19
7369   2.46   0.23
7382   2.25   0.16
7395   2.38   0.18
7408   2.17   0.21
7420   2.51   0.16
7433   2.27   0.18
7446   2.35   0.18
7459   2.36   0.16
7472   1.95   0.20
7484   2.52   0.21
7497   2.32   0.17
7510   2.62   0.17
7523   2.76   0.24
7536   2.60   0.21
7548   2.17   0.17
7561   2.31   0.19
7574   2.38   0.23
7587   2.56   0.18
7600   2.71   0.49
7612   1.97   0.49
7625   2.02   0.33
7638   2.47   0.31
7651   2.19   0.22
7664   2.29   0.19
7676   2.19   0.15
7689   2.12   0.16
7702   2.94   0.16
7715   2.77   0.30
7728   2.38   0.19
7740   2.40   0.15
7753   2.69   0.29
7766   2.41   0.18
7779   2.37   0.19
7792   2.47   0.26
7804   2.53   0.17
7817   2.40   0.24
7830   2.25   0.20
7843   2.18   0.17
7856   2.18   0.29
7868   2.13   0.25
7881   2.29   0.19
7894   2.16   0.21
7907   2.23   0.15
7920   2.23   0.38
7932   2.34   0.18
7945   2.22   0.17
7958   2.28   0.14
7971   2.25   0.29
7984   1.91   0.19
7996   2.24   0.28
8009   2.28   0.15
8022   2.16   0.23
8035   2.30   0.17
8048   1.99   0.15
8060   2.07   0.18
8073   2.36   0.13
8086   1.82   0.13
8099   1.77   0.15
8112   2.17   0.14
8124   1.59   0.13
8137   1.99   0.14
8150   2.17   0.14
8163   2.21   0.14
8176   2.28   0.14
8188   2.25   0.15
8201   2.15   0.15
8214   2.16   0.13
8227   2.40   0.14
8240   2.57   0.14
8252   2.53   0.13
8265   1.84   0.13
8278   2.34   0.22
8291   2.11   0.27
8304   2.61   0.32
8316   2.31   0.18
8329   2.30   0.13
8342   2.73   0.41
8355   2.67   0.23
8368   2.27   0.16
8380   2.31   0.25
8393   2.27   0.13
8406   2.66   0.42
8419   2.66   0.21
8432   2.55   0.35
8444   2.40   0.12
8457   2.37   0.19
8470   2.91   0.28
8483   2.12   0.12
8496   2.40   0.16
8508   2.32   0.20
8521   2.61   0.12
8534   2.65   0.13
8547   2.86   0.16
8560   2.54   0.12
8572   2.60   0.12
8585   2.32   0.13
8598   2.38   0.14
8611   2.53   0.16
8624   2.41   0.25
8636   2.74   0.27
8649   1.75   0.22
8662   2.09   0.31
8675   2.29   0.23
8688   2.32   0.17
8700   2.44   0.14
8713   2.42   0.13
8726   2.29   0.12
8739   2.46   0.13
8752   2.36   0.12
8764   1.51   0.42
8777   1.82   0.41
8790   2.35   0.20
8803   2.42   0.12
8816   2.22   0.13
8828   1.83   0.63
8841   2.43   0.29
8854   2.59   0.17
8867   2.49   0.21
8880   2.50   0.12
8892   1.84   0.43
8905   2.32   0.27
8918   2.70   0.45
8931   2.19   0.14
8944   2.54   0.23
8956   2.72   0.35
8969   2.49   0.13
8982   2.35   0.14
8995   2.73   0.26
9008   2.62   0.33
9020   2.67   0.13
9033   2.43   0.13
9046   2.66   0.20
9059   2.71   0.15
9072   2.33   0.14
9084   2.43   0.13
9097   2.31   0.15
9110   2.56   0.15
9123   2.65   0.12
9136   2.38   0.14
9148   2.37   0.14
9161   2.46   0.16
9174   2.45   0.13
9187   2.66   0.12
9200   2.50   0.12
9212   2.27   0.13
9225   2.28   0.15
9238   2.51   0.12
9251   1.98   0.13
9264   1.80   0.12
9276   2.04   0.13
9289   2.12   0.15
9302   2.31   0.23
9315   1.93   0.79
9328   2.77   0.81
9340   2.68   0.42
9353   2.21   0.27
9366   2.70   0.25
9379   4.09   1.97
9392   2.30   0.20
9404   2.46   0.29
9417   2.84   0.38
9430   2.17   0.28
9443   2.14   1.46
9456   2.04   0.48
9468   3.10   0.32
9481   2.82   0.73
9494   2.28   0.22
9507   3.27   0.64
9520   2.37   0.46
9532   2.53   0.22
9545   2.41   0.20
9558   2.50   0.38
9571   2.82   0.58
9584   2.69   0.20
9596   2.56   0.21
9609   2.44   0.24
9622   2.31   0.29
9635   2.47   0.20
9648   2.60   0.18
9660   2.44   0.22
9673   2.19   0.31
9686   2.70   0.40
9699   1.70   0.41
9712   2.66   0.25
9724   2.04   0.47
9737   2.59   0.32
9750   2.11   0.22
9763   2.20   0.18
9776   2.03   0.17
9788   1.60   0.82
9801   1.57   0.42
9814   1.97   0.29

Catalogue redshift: 0.57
